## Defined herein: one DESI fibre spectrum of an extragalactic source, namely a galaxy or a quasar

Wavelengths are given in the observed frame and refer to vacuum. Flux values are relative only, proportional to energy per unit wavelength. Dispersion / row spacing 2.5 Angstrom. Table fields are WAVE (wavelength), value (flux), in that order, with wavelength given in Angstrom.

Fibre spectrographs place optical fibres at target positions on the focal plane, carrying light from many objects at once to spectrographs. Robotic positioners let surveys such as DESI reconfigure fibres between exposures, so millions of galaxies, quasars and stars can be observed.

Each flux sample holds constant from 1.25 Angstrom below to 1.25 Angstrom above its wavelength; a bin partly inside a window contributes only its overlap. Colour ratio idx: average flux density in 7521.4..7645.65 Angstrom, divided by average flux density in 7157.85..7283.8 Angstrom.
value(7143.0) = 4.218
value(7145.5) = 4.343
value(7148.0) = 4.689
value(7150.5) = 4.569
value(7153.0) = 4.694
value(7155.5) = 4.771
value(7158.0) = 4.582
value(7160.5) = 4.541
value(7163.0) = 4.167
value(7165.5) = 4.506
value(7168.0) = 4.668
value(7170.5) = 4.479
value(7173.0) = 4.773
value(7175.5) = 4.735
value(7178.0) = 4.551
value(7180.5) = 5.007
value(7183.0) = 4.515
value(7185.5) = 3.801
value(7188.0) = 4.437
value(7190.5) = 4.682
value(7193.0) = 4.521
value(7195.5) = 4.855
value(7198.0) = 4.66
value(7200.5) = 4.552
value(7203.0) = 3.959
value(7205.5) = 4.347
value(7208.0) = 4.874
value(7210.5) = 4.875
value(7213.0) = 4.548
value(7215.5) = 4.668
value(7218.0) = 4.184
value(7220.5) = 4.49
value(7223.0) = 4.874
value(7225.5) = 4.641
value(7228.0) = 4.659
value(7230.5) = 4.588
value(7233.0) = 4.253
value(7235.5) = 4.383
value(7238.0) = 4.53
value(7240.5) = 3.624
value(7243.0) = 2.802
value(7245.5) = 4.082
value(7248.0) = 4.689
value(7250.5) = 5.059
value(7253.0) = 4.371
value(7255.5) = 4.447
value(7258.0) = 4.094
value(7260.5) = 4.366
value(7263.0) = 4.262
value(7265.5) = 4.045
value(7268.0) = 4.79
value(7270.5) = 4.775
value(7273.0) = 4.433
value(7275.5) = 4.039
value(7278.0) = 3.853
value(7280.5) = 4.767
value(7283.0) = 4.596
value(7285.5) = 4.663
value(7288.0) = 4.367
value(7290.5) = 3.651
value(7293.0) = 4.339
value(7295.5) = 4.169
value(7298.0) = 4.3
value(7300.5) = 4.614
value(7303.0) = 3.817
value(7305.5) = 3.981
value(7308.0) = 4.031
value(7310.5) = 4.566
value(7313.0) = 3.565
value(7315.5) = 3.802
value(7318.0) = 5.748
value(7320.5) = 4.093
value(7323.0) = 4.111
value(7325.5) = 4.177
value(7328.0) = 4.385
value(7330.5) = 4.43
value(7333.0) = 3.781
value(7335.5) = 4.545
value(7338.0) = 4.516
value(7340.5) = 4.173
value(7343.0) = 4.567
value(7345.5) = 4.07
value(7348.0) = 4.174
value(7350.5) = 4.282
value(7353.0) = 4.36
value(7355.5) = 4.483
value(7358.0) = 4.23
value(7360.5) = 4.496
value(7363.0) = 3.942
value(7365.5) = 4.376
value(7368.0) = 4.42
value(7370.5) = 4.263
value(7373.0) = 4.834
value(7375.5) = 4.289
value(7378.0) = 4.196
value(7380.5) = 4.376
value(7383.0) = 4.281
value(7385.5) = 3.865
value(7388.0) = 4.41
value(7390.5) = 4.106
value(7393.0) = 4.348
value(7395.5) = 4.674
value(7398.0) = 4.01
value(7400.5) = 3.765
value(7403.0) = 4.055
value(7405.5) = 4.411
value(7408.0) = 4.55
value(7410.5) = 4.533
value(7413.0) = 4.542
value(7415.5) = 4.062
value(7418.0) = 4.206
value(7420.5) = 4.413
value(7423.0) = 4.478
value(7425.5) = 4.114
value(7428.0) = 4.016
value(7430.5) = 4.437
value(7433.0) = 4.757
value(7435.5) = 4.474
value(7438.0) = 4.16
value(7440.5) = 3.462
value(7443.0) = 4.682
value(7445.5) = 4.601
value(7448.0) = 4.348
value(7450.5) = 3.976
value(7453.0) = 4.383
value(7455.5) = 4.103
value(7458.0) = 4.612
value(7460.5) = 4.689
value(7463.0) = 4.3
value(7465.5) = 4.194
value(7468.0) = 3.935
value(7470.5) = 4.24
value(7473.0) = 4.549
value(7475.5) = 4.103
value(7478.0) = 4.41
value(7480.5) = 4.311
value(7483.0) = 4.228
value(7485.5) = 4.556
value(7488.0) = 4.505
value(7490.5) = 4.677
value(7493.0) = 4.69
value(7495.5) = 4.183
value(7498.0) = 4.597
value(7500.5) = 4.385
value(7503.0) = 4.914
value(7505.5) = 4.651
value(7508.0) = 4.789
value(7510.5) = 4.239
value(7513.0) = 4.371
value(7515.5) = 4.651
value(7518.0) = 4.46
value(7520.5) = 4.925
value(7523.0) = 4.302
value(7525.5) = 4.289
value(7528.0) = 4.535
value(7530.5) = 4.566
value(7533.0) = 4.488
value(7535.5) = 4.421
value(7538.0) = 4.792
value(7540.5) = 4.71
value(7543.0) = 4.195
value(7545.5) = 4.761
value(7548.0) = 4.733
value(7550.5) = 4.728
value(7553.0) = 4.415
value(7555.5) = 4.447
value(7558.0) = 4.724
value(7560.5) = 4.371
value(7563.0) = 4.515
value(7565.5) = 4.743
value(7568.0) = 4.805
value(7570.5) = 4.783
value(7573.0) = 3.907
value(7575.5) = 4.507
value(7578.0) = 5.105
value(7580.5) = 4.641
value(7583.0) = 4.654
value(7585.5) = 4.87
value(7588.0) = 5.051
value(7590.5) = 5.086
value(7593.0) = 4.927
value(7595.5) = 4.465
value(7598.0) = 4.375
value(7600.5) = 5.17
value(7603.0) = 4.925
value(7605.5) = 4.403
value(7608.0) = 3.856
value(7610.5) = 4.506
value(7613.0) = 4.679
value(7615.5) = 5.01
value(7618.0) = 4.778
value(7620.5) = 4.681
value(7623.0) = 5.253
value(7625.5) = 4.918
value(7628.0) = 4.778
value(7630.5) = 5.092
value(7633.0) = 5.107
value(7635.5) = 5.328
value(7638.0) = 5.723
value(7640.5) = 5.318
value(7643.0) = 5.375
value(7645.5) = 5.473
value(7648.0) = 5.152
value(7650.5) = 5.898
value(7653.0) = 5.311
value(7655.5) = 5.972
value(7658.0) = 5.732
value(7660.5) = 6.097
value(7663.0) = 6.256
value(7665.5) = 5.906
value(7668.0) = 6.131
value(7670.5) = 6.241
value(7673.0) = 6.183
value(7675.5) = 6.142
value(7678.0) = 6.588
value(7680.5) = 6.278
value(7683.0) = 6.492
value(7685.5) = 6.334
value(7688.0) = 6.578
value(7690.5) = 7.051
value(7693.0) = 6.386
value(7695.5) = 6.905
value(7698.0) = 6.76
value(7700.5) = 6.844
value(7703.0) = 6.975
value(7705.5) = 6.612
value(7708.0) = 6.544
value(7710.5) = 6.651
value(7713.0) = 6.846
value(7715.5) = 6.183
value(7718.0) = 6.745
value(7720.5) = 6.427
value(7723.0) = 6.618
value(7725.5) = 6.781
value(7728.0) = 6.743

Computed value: 1.07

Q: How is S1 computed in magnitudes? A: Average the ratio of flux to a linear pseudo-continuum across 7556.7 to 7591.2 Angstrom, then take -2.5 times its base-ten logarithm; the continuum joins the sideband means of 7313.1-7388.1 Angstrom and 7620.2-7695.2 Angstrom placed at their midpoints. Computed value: 0.15 mag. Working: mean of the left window 4.31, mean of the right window 5.82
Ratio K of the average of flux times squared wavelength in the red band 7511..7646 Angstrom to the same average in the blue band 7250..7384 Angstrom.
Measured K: 1.2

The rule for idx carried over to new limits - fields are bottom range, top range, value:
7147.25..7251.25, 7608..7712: 1.30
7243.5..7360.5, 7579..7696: 1.26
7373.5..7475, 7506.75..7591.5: 1.07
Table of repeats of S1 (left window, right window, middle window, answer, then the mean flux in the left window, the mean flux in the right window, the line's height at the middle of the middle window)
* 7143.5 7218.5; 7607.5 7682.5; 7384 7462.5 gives 0.17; 4.55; 5.49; 5.04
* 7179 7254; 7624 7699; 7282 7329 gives 0.12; 4.45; 5.91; 4.74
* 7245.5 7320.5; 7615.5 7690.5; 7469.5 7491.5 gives 0.15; 4.34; 5.7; 5.07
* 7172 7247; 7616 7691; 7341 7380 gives 0.13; 4.45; 5.72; 4.88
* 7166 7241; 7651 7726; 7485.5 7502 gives 0.24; 4.53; 6.41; 5.66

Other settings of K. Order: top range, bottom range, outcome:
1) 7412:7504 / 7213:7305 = 1.06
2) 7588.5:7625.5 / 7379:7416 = 1.17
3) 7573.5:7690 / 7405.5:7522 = 1.27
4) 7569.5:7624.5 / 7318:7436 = 1.16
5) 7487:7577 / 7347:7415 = 1.10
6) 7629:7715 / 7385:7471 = 1.52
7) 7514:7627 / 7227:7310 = 1.18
